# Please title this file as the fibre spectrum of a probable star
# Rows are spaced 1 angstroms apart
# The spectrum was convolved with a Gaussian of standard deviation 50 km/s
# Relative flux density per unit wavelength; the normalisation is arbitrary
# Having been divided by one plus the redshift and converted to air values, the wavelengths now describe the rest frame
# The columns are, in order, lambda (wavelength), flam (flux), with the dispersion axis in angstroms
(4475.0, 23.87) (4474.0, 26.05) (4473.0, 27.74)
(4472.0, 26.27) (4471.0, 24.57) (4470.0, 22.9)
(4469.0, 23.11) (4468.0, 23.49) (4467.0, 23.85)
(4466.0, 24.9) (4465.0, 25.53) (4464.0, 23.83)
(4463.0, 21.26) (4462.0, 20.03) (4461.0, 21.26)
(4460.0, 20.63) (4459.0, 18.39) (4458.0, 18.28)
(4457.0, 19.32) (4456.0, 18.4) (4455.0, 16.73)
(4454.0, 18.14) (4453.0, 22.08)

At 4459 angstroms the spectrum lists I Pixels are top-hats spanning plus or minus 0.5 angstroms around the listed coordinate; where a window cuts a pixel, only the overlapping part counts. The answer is 18.39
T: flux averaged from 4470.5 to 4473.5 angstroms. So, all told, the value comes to 26.2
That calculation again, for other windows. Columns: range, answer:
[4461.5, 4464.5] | 21.7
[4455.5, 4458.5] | 18.7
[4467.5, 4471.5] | 23.5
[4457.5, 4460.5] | 19.1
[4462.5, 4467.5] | 23.9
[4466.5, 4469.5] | 23.5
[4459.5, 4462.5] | 20.6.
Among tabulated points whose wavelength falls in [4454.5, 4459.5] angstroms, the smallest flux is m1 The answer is 16.73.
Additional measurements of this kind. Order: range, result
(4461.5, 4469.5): 20.03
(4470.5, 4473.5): 24.57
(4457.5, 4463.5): 18.28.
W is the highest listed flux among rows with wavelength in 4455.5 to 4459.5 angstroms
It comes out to 19.32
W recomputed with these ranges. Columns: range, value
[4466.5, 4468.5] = 23.85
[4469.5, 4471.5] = 24.57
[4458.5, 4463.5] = 21.26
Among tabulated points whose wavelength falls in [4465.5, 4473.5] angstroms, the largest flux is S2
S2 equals 27.74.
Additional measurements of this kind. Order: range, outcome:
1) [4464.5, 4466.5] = 25.53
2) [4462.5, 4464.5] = 23.83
